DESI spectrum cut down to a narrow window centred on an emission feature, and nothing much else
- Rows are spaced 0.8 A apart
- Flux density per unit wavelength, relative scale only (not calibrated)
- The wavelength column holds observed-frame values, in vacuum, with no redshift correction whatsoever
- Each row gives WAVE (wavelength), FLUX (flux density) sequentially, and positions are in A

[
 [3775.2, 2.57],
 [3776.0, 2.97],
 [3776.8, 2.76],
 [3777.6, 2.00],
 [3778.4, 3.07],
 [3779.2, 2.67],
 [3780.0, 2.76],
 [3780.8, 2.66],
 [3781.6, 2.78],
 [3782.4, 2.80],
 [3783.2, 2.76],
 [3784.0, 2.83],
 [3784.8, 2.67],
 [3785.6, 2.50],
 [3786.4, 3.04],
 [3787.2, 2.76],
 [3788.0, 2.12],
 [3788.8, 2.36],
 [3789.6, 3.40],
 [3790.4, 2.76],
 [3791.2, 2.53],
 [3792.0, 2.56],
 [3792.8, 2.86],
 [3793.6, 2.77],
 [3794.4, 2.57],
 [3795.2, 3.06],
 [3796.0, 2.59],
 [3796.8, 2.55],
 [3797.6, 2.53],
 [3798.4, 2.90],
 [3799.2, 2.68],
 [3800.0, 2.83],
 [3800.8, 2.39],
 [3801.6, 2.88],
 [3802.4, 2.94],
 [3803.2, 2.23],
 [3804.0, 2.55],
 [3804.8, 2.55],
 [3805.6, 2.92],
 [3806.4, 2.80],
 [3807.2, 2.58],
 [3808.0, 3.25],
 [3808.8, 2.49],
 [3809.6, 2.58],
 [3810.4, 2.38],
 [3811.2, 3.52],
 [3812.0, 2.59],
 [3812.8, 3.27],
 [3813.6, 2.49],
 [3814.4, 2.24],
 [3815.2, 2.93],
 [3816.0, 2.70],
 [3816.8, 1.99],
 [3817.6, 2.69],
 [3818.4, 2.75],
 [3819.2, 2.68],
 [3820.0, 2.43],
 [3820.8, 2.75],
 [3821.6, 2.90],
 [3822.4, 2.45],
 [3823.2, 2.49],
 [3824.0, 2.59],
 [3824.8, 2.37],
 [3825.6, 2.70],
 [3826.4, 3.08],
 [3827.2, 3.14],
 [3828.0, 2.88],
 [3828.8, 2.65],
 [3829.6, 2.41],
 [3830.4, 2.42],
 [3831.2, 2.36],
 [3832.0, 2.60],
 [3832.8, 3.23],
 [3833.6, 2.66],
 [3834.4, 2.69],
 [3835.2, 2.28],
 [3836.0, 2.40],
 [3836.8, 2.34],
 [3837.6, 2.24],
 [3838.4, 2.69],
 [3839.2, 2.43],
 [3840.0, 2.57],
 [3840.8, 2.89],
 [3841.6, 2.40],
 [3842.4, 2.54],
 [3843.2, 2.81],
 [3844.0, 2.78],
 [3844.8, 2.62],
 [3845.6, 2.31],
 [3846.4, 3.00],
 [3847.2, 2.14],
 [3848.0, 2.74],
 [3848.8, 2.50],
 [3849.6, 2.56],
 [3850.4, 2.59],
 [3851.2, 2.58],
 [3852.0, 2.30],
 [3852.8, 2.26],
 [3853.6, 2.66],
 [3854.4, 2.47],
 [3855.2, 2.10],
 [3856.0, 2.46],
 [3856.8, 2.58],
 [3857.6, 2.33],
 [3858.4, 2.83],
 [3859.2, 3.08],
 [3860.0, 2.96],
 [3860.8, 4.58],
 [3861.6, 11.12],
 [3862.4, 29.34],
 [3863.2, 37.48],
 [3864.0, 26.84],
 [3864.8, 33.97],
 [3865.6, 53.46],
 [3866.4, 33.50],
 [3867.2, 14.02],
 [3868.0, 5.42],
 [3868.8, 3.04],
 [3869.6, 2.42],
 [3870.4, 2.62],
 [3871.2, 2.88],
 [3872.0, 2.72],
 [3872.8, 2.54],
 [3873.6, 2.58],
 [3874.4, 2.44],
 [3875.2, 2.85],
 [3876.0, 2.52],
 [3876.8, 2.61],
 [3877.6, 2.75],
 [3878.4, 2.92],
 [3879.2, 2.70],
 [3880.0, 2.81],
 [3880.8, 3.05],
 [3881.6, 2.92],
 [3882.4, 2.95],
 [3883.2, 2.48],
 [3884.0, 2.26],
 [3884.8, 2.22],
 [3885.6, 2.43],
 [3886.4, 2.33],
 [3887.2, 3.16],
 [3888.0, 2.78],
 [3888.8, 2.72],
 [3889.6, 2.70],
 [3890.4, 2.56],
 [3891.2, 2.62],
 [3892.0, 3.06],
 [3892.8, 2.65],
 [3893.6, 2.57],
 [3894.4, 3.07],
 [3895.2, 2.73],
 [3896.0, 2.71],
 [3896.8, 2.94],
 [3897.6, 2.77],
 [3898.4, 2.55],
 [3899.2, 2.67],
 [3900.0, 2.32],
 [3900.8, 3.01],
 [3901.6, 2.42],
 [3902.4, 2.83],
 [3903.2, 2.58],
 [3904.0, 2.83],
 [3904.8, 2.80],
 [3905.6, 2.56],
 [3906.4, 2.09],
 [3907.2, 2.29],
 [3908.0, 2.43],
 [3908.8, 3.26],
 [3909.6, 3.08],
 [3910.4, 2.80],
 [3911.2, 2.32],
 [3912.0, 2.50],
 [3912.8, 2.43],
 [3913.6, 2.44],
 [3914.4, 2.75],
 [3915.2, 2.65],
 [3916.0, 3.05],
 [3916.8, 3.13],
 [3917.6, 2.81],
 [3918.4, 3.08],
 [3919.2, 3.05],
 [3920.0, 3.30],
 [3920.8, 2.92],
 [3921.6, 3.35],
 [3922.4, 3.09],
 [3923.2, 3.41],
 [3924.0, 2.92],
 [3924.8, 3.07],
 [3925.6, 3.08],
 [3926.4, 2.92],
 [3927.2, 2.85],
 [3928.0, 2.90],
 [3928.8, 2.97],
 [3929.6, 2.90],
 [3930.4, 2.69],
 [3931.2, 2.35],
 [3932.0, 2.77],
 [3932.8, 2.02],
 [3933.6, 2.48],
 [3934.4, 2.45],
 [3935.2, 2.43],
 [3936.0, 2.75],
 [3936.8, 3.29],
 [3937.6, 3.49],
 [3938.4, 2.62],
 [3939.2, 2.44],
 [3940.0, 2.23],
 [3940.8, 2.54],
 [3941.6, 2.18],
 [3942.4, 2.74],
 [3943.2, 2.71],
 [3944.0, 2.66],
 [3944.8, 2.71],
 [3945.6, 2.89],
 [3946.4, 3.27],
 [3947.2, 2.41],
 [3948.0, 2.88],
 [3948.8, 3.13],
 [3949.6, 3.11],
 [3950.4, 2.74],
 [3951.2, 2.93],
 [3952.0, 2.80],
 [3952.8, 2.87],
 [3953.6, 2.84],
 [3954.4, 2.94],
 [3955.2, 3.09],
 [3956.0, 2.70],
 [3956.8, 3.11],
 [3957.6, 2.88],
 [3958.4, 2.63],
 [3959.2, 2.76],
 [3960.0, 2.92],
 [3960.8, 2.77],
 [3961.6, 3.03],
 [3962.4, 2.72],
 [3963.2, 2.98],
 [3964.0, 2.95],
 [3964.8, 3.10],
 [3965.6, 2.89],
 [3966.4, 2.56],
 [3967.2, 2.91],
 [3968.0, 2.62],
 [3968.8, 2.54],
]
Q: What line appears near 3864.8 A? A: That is [O II] 3727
